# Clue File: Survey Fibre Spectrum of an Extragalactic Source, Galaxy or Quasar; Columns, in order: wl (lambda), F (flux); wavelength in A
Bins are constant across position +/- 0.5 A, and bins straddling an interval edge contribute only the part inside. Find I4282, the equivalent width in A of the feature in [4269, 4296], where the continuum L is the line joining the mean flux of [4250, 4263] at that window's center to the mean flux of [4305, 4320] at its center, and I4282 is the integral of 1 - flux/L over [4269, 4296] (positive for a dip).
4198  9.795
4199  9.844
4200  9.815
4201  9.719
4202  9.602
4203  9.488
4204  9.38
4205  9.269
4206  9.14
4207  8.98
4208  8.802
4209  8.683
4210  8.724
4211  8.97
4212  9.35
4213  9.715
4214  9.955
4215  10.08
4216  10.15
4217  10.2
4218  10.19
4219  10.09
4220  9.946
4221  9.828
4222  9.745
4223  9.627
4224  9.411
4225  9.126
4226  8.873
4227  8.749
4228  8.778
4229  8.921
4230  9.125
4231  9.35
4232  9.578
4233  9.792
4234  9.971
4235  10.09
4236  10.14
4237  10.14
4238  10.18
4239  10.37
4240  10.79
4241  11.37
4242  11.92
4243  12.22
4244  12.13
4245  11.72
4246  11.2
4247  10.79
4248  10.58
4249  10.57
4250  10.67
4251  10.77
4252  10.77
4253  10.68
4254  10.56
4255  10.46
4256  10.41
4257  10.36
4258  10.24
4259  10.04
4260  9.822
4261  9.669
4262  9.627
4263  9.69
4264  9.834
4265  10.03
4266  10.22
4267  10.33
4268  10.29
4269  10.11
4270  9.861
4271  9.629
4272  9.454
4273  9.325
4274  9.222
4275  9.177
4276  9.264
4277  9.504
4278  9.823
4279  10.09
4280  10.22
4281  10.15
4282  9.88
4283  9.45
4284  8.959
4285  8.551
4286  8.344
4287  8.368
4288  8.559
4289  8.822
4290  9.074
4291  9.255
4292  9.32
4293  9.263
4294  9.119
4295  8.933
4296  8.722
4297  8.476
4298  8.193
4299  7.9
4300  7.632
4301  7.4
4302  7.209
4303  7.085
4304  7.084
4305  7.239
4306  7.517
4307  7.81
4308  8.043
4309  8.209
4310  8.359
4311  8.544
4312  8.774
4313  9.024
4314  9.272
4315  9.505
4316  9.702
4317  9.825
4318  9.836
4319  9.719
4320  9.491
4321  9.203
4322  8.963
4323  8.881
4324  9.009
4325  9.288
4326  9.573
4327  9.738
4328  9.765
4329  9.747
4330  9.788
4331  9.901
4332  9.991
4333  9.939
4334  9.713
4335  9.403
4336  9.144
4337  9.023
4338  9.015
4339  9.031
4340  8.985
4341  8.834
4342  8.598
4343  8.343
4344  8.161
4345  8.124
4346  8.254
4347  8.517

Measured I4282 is 0.9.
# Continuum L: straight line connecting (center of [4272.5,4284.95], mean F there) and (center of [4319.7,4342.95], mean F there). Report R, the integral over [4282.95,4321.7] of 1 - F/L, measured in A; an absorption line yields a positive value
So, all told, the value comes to 3.5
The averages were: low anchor 9.55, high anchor 9.33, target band 8.6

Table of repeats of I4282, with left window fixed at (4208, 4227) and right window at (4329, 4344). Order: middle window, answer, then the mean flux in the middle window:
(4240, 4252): -2.2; 11.2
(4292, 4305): 1.7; 8.1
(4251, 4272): -1.5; 10.1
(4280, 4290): 0.3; 9.07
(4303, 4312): 1.4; 7.86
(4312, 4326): -0.1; 9.35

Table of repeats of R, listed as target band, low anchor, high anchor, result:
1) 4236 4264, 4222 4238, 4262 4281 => -2.9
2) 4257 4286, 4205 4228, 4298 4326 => -2.5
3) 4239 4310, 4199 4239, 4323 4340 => -0.2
